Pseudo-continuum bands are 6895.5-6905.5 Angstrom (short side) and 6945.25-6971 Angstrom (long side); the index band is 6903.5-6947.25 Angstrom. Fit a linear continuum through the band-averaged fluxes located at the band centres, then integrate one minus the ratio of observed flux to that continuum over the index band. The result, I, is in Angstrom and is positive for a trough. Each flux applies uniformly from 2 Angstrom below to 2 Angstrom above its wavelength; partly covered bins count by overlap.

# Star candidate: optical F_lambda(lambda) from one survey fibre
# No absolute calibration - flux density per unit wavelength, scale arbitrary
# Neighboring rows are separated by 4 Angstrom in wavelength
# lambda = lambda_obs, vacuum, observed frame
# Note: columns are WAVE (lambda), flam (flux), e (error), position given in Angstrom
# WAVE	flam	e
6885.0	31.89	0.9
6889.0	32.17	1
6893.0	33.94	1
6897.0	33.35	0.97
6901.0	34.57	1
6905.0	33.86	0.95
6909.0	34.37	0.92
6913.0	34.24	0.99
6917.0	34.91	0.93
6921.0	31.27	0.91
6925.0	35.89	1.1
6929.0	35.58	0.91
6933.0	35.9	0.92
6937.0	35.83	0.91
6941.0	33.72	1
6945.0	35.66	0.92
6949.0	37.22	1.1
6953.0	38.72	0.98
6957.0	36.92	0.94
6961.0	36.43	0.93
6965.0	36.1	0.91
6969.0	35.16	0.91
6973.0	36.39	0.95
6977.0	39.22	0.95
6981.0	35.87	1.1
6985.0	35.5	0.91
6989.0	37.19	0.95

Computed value 0.6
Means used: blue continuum 34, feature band 34.7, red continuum 36.7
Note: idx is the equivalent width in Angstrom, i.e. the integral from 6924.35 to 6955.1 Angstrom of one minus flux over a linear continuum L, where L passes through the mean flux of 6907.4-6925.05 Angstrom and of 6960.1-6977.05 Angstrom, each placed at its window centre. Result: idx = -0.9 Angstrom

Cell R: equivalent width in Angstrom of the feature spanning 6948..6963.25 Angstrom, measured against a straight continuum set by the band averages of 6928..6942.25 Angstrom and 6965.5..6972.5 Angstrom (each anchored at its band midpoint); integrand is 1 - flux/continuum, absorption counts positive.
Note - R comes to -0.78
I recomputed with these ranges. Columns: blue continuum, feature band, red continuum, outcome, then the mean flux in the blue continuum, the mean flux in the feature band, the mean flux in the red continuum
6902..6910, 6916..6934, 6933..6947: 0.1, 34.1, 34.6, 35.2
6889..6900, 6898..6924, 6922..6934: 0.4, 33.5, 33.9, 35.4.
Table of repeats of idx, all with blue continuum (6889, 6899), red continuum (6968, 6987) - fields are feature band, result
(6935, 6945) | 0.0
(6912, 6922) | 0.2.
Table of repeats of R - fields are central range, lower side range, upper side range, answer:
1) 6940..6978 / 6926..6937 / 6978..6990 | -0.51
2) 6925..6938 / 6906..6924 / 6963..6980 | -0.42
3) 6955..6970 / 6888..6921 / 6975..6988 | -0.04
